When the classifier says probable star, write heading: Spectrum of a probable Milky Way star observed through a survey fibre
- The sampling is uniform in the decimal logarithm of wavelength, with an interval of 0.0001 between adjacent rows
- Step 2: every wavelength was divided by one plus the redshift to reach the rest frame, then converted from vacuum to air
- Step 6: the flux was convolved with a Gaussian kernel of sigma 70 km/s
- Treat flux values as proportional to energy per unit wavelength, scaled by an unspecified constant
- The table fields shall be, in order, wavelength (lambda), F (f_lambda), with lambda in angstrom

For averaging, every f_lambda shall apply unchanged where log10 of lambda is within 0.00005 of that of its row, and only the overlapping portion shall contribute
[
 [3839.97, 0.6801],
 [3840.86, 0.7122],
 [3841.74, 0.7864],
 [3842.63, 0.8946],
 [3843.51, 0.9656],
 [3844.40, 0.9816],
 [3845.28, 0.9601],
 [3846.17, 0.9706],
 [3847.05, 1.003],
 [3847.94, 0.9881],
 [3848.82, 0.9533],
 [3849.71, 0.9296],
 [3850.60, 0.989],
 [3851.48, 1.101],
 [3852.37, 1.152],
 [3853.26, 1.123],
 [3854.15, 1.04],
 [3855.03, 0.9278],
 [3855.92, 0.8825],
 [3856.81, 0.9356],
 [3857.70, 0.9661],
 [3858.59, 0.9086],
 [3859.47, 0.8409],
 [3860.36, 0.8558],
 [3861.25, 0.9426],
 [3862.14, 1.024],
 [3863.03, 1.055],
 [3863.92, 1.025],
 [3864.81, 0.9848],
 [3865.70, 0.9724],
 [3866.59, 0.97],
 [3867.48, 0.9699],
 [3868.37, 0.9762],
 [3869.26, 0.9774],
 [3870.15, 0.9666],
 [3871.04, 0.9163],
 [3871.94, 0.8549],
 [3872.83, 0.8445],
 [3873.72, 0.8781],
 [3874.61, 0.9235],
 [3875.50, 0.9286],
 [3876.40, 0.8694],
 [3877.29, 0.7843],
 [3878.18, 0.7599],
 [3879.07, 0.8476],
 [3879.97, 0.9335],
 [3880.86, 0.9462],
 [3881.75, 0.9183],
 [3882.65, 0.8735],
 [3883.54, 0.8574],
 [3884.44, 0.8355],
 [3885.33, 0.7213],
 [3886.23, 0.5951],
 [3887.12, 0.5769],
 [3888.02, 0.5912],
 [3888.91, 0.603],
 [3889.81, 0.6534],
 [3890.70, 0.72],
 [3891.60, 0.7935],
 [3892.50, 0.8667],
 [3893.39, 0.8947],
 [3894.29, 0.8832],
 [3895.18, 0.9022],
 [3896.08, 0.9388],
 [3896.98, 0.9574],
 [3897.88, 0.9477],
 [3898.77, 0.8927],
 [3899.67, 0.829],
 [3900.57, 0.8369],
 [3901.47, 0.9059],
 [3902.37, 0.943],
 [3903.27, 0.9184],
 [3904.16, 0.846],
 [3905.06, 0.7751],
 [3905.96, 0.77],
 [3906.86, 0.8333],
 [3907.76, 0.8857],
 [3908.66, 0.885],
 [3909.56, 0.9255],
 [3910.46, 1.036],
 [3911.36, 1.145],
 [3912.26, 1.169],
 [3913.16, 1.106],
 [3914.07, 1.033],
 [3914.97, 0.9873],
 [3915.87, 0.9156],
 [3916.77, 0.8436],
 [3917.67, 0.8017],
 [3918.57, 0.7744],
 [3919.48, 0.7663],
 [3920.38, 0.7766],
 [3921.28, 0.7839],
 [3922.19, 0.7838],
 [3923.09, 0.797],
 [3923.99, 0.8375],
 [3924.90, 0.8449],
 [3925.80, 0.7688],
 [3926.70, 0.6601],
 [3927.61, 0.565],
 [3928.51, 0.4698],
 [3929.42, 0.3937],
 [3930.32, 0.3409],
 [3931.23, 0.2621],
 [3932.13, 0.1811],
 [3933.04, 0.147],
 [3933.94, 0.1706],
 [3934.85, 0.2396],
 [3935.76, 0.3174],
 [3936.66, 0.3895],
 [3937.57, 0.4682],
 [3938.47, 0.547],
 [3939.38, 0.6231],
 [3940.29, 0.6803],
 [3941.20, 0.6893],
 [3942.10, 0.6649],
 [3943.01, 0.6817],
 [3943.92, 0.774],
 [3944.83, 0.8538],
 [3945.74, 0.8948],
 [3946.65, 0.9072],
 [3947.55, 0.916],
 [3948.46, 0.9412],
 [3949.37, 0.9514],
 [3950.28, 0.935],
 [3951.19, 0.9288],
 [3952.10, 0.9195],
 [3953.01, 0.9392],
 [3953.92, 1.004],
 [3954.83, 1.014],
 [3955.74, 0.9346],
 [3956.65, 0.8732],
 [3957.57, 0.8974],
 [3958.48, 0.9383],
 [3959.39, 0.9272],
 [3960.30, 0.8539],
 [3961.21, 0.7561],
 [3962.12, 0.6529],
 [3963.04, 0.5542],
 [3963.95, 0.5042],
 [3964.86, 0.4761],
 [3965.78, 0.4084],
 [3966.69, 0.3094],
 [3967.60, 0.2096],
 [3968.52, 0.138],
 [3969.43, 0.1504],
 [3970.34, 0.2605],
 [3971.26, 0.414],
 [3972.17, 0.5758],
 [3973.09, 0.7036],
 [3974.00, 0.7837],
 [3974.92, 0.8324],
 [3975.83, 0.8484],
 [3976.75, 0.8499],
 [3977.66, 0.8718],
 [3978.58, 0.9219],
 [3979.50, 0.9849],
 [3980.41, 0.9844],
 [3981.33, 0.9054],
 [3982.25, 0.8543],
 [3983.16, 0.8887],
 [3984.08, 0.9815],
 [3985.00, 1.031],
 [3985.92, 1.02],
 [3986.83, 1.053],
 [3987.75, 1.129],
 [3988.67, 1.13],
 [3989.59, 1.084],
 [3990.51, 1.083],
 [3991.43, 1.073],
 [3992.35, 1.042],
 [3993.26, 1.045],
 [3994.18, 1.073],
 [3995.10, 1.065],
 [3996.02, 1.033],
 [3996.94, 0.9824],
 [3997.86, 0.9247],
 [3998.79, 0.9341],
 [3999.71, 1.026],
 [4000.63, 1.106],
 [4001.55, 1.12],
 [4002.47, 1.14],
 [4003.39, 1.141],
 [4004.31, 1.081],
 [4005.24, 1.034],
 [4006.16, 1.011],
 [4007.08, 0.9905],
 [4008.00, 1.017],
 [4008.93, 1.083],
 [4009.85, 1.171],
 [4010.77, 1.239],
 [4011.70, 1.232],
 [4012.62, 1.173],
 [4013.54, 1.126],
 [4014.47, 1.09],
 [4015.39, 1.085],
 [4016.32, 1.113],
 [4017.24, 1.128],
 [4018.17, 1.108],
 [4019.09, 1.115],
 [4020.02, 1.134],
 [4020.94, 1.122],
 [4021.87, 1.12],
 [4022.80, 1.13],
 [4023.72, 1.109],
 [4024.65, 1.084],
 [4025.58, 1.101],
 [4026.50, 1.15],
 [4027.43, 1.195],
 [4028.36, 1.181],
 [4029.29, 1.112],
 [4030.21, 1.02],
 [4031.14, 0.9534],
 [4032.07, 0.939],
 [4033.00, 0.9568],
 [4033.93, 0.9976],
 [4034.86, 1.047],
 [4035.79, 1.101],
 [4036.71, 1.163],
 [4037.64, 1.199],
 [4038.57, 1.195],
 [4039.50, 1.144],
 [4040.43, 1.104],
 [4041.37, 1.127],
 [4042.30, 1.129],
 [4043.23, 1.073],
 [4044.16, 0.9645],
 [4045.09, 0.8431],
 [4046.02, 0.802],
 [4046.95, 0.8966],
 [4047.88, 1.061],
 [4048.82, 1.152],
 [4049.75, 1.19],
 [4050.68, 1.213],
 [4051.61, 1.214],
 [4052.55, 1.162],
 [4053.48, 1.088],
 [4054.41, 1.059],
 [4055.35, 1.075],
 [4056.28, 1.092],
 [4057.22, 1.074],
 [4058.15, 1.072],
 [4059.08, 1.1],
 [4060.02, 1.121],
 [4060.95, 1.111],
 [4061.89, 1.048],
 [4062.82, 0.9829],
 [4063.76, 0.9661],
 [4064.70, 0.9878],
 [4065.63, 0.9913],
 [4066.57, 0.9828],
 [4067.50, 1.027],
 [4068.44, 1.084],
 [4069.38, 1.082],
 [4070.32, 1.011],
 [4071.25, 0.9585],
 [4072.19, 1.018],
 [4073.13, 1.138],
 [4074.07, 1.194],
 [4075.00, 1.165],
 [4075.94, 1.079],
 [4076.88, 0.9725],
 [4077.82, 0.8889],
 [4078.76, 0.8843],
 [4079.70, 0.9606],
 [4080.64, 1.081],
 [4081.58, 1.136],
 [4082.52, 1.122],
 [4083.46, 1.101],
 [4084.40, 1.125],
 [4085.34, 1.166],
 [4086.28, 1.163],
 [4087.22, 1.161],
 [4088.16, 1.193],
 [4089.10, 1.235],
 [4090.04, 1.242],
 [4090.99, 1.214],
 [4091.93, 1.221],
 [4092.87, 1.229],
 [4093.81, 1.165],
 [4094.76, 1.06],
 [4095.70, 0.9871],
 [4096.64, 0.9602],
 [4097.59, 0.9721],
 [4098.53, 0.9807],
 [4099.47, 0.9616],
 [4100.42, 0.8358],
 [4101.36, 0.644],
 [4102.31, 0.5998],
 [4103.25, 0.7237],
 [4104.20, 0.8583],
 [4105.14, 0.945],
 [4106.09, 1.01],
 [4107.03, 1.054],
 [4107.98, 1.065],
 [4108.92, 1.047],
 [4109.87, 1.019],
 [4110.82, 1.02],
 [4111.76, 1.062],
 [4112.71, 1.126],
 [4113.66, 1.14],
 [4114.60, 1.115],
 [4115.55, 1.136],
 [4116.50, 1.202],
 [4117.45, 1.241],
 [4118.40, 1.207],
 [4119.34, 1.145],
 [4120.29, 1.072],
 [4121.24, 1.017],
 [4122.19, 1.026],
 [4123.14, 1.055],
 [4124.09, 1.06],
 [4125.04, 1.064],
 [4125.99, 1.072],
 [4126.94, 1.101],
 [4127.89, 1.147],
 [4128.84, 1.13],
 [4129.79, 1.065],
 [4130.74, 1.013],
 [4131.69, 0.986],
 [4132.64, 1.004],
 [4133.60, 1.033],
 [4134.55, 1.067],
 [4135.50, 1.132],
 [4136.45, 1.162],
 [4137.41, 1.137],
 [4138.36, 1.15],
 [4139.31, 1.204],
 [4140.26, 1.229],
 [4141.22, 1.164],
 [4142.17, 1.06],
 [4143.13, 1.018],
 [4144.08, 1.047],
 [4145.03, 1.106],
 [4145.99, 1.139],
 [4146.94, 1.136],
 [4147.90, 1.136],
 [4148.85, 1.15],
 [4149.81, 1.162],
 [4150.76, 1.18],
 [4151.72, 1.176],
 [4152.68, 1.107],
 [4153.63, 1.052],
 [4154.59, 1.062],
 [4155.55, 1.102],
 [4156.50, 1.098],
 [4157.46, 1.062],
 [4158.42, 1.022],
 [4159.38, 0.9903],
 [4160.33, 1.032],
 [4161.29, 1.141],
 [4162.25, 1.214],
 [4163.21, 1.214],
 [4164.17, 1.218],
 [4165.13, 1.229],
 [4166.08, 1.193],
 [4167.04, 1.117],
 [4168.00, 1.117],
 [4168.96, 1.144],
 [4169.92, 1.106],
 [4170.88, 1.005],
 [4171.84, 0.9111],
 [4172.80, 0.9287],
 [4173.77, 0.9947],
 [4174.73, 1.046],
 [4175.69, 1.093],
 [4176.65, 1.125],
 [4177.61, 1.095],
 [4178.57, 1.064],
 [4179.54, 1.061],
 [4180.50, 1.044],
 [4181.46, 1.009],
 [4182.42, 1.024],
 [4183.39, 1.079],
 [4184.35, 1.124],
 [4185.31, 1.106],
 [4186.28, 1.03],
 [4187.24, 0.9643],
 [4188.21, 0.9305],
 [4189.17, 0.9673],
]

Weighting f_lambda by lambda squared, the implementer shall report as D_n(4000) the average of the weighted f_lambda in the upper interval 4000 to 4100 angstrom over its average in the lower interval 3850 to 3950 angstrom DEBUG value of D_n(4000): 1.44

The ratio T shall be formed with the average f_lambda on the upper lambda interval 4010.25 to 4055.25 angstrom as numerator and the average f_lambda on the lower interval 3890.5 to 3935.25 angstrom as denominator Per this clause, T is 1.41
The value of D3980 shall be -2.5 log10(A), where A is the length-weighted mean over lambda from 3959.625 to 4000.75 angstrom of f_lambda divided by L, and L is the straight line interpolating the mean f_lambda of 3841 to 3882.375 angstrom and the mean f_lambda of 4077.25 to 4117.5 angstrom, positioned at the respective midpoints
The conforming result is 0.22 mag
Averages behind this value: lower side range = 0.942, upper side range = 1.05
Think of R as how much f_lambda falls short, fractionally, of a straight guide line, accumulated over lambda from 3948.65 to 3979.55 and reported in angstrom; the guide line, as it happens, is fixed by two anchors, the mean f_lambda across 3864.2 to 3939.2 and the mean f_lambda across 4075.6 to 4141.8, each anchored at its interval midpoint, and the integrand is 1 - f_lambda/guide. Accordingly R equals 5.4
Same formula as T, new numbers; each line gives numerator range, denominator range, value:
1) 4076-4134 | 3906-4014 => 1.28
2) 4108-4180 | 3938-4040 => 1.18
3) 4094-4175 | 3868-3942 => 1.39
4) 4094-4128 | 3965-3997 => 1.25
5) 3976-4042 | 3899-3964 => 1.39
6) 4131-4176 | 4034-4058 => 1.01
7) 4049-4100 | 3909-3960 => 1.44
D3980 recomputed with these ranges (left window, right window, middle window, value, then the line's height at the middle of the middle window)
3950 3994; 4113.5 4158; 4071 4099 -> -0.08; 1.01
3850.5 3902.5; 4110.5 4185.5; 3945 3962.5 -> 0.05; 0.95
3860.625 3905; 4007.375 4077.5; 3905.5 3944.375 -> 0.31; 0.926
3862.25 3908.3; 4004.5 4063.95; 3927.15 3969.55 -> 0.46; 0.958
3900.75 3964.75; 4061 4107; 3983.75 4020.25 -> -0.22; 0.884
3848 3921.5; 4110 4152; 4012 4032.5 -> -0.09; 1.01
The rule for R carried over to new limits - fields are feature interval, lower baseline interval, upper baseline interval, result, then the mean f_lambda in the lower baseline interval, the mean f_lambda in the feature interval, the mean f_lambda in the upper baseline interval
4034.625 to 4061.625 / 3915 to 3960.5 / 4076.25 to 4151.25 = -4.4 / 0.714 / 1.09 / 1.07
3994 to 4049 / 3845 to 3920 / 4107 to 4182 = -3.9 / 0.902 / 1.08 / 1.1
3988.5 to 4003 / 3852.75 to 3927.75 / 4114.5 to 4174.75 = -1.2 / 0.878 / 1.05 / 1.1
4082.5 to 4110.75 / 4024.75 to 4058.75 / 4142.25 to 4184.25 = 1.3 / 1.08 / 1.03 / 1.09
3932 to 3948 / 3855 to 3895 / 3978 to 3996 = 6.4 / 0.867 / 0.572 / 1.02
